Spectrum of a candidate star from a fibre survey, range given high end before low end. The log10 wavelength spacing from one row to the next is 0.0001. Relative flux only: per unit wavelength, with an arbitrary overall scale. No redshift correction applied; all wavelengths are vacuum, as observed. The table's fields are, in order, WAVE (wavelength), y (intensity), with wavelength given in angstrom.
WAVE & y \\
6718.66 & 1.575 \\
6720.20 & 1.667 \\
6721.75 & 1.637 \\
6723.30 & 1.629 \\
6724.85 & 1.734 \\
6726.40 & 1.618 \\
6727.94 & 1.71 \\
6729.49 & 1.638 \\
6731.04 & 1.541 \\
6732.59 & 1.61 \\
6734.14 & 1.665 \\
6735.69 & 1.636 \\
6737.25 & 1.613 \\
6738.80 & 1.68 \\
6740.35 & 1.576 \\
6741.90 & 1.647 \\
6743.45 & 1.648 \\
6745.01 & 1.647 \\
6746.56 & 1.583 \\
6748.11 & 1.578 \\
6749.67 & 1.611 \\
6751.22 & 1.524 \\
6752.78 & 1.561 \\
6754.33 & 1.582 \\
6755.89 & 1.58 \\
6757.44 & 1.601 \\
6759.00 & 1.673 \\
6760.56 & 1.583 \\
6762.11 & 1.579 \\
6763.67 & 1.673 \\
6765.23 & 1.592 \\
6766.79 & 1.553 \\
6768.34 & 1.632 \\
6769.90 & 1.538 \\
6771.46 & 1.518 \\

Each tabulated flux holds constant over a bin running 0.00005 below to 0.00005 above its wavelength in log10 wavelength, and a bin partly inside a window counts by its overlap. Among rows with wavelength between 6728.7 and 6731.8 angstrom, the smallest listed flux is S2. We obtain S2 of 1.541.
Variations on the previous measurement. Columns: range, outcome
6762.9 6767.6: 1.553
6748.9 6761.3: 1.524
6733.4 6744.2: 1.576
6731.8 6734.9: 1.61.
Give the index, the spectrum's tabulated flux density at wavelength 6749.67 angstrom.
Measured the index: 1.611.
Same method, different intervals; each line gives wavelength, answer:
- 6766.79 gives 1.553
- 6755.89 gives 1.58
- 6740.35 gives 1.576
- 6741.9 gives 1.647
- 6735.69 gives 1.636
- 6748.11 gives 1.578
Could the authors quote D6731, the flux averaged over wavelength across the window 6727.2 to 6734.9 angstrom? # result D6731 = 1.63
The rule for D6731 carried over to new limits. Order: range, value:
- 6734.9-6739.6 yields 1.64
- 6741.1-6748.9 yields 1.62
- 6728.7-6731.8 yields 1.59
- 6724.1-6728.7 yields 1.69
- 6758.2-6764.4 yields 1.63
